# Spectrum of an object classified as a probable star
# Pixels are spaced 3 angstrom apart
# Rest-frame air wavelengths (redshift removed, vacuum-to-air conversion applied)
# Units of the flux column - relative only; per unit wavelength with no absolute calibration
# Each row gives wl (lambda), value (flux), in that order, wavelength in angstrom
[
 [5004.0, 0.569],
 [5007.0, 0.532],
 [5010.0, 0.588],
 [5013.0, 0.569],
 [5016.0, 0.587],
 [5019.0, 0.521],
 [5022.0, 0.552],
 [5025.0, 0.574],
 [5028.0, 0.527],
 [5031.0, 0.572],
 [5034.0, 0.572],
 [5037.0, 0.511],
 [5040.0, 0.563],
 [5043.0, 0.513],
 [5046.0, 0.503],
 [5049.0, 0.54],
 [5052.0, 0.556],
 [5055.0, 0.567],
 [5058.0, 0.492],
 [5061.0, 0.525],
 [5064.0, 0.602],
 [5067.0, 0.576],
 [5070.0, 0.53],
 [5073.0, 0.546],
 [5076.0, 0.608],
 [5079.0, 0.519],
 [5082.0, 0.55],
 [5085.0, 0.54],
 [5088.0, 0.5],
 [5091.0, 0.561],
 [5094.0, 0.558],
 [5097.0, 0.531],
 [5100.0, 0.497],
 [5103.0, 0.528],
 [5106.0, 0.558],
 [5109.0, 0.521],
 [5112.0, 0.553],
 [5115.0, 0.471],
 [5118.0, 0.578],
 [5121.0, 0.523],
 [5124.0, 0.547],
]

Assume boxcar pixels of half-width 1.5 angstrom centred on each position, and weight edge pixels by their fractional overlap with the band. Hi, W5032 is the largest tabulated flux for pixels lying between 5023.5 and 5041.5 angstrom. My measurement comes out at 0.574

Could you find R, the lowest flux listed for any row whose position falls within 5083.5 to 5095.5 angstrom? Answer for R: 0.5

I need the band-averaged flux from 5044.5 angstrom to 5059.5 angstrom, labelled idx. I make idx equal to 0.532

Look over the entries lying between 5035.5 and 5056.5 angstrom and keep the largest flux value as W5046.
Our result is 0.567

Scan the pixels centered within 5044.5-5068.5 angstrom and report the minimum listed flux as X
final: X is 0.492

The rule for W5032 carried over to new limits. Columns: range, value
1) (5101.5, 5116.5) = 0.558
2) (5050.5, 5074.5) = 0.602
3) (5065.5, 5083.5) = 0.608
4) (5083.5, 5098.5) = 0.561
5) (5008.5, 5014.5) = 0.588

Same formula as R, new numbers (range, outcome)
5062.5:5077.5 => 0.53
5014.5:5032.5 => 0.521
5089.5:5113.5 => 0.497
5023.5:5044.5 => 0.511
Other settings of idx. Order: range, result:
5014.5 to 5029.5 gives 0.552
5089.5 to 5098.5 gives 0.55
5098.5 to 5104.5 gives 0.513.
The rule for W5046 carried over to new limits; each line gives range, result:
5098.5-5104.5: 0.528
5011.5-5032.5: 0.587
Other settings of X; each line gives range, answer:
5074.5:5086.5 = 0.519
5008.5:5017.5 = 0.569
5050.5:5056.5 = 0.556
